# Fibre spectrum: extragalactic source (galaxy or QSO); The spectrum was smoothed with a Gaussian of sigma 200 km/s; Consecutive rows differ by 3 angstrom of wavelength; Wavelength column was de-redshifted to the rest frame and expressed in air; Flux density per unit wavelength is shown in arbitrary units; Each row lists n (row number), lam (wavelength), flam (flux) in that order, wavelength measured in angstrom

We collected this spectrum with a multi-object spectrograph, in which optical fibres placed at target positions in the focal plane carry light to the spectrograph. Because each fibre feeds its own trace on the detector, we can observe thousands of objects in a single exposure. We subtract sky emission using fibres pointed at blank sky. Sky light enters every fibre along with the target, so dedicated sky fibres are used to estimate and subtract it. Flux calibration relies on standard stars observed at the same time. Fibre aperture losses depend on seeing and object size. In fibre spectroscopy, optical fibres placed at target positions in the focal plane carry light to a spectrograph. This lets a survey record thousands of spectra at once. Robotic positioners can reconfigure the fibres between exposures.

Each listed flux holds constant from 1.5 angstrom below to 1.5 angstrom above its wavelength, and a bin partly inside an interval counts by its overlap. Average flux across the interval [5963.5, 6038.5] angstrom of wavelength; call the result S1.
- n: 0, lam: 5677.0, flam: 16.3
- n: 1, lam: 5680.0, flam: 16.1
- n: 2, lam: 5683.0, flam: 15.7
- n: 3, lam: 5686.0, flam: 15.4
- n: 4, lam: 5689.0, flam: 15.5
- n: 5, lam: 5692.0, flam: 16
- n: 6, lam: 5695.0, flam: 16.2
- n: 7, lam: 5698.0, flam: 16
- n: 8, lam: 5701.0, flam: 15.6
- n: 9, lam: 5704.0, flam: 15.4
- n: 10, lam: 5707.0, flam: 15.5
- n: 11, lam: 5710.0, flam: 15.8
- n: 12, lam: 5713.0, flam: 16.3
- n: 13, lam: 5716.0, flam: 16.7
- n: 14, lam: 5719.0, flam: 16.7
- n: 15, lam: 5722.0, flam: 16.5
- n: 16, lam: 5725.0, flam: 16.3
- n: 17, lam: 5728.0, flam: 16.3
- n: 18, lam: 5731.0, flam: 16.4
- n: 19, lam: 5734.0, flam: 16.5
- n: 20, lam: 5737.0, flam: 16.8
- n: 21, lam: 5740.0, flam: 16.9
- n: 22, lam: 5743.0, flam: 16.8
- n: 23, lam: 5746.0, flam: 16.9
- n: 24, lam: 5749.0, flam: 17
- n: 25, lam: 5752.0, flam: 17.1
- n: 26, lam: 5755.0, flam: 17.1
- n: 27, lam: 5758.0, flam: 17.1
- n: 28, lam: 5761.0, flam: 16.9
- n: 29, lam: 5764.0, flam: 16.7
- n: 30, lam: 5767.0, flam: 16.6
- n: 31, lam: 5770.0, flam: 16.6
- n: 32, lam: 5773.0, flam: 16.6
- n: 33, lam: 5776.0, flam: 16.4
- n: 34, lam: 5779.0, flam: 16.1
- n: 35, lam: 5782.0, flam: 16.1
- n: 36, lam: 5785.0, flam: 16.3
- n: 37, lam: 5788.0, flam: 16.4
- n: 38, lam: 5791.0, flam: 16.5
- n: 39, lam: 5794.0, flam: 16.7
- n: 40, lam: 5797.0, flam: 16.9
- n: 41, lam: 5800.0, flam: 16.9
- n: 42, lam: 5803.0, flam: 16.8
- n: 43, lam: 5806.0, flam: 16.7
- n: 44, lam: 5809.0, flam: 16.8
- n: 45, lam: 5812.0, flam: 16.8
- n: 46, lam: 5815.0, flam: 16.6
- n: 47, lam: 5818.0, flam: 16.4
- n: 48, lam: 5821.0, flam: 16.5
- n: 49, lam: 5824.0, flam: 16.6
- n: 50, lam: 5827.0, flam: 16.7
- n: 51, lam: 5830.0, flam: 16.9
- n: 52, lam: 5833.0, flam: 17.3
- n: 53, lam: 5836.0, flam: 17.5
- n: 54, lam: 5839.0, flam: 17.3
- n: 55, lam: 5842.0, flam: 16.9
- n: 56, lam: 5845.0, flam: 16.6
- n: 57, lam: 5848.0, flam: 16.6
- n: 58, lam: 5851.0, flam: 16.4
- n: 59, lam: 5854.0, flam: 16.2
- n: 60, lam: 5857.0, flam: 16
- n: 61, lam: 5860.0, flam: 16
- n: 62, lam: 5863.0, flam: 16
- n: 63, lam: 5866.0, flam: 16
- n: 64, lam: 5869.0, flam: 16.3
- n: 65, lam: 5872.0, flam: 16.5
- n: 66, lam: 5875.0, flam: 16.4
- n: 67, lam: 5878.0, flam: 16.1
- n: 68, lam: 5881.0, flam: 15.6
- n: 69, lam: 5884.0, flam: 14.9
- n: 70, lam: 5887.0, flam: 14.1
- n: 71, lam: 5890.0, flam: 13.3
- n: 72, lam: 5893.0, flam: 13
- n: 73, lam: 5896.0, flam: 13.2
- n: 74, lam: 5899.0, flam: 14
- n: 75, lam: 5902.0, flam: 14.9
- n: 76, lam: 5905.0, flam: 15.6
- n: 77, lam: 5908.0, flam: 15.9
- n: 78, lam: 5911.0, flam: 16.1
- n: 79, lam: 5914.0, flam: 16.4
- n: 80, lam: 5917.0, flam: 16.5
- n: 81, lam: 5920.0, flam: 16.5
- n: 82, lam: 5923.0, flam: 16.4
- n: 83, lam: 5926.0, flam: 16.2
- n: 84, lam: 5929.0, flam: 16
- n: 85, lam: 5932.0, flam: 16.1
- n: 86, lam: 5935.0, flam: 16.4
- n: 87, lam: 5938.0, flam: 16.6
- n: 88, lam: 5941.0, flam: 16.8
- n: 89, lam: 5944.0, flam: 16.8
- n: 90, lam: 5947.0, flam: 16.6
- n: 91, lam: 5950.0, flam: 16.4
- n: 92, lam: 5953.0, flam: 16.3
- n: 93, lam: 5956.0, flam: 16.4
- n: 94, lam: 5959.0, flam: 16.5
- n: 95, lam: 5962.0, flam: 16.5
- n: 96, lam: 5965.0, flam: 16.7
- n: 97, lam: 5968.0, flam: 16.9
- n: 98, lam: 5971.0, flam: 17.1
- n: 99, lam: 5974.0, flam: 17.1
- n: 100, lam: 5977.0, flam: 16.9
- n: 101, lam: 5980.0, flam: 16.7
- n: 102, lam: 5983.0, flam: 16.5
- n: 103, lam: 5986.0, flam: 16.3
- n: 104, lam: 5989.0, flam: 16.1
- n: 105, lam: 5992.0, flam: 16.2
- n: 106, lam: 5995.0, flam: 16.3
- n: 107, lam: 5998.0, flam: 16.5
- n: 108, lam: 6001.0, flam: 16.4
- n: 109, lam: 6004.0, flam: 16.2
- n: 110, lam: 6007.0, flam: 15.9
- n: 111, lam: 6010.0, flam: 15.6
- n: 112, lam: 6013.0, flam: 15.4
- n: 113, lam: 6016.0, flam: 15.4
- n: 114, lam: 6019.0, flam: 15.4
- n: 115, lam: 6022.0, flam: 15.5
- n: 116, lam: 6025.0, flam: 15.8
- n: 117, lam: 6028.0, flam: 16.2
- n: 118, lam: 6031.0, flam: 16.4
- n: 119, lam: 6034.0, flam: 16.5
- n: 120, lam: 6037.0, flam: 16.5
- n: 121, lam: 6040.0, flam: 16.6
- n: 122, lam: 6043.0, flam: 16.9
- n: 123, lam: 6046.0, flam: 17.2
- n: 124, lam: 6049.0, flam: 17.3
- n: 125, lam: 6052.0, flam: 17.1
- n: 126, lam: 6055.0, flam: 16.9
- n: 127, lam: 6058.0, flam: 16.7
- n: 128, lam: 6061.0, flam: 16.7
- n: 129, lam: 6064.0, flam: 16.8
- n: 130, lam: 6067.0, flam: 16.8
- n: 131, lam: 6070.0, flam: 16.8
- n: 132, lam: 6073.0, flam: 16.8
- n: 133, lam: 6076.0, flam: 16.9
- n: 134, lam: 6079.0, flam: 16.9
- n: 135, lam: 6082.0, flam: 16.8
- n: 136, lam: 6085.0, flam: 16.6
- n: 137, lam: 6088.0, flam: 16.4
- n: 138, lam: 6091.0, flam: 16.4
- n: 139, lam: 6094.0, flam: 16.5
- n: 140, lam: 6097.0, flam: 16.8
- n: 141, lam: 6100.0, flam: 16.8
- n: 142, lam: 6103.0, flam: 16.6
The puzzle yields 16.3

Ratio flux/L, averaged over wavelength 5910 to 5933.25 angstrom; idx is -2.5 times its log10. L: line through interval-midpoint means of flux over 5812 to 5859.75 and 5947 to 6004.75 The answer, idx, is 0.02 mag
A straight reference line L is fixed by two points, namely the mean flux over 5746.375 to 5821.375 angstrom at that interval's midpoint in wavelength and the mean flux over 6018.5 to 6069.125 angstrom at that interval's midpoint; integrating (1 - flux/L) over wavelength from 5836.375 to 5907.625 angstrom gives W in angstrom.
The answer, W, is 4.46 angstrom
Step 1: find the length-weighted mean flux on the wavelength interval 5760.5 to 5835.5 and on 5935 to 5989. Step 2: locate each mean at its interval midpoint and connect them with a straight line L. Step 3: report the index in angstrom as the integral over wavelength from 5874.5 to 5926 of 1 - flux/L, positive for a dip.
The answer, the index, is 4.33 angstrom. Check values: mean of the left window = 16.6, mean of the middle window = 15.2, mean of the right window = 16.6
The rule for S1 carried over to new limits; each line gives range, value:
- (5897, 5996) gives 16.3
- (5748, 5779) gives 16.8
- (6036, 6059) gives 16.9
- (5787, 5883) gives 16.6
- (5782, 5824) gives 16.6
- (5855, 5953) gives 15.7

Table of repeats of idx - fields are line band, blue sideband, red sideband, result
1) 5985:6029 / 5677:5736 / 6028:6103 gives 0.05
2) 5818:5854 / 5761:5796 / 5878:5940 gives -0.05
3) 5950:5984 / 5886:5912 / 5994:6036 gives -0.09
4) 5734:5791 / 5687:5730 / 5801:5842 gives -0.02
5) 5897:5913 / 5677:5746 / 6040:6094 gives 0.09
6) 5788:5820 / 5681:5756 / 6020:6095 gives -0.02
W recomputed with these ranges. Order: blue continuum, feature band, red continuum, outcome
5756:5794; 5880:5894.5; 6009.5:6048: 1.98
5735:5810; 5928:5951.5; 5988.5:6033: -0.43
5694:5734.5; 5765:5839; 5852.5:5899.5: -4.77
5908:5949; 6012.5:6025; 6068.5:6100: 0.83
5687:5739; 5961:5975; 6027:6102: -0.25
